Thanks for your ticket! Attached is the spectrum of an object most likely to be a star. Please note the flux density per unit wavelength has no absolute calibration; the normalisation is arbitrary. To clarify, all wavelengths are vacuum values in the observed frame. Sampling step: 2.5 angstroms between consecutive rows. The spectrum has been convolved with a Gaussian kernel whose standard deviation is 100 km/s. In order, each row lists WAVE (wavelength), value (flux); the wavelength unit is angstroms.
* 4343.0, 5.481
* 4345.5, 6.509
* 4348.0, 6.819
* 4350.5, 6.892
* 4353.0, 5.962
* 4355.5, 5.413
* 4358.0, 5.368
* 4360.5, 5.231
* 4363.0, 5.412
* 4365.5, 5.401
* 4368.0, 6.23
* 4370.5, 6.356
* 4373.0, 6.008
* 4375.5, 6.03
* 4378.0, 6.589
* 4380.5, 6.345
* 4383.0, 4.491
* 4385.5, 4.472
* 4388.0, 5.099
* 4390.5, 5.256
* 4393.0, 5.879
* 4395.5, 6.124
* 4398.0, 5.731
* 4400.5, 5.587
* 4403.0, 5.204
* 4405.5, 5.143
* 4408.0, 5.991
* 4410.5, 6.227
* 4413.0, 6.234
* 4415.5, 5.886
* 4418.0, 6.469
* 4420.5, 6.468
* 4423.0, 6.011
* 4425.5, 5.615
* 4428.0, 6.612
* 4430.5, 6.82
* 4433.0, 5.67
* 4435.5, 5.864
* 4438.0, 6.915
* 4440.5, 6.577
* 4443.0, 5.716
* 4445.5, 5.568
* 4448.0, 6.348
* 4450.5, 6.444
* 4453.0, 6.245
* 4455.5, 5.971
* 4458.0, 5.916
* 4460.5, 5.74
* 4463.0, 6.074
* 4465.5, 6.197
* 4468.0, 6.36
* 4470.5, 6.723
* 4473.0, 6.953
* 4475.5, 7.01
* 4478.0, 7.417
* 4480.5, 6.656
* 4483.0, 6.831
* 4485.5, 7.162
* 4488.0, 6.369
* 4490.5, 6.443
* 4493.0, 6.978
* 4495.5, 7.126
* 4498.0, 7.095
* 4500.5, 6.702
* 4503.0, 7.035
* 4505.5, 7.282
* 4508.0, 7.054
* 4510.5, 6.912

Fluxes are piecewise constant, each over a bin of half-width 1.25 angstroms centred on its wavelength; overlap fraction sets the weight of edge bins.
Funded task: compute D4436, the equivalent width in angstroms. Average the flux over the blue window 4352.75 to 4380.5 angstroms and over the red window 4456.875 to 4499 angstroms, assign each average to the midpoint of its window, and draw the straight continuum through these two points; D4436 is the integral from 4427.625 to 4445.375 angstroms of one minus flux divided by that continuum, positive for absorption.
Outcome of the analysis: 0.27 angstroms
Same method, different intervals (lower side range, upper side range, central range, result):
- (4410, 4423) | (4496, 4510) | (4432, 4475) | 2.4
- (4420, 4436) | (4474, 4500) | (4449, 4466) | 1.2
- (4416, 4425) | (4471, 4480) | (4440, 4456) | 1.3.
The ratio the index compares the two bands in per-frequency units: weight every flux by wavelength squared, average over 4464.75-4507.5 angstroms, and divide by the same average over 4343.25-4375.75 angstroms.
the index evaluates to 1.22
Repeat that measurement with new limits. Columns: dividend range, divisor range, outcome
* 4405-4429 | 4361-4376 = 1.06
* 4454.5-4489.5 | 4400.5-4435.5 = 1.11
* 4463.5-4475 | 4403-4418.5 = 1.14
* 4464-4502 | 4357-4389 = 1.27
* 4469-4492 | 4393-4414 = 1.22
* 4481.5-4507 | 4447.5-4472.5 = 1.13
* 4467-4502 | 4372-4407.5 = 1.28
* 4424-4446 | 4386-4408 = 1.14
